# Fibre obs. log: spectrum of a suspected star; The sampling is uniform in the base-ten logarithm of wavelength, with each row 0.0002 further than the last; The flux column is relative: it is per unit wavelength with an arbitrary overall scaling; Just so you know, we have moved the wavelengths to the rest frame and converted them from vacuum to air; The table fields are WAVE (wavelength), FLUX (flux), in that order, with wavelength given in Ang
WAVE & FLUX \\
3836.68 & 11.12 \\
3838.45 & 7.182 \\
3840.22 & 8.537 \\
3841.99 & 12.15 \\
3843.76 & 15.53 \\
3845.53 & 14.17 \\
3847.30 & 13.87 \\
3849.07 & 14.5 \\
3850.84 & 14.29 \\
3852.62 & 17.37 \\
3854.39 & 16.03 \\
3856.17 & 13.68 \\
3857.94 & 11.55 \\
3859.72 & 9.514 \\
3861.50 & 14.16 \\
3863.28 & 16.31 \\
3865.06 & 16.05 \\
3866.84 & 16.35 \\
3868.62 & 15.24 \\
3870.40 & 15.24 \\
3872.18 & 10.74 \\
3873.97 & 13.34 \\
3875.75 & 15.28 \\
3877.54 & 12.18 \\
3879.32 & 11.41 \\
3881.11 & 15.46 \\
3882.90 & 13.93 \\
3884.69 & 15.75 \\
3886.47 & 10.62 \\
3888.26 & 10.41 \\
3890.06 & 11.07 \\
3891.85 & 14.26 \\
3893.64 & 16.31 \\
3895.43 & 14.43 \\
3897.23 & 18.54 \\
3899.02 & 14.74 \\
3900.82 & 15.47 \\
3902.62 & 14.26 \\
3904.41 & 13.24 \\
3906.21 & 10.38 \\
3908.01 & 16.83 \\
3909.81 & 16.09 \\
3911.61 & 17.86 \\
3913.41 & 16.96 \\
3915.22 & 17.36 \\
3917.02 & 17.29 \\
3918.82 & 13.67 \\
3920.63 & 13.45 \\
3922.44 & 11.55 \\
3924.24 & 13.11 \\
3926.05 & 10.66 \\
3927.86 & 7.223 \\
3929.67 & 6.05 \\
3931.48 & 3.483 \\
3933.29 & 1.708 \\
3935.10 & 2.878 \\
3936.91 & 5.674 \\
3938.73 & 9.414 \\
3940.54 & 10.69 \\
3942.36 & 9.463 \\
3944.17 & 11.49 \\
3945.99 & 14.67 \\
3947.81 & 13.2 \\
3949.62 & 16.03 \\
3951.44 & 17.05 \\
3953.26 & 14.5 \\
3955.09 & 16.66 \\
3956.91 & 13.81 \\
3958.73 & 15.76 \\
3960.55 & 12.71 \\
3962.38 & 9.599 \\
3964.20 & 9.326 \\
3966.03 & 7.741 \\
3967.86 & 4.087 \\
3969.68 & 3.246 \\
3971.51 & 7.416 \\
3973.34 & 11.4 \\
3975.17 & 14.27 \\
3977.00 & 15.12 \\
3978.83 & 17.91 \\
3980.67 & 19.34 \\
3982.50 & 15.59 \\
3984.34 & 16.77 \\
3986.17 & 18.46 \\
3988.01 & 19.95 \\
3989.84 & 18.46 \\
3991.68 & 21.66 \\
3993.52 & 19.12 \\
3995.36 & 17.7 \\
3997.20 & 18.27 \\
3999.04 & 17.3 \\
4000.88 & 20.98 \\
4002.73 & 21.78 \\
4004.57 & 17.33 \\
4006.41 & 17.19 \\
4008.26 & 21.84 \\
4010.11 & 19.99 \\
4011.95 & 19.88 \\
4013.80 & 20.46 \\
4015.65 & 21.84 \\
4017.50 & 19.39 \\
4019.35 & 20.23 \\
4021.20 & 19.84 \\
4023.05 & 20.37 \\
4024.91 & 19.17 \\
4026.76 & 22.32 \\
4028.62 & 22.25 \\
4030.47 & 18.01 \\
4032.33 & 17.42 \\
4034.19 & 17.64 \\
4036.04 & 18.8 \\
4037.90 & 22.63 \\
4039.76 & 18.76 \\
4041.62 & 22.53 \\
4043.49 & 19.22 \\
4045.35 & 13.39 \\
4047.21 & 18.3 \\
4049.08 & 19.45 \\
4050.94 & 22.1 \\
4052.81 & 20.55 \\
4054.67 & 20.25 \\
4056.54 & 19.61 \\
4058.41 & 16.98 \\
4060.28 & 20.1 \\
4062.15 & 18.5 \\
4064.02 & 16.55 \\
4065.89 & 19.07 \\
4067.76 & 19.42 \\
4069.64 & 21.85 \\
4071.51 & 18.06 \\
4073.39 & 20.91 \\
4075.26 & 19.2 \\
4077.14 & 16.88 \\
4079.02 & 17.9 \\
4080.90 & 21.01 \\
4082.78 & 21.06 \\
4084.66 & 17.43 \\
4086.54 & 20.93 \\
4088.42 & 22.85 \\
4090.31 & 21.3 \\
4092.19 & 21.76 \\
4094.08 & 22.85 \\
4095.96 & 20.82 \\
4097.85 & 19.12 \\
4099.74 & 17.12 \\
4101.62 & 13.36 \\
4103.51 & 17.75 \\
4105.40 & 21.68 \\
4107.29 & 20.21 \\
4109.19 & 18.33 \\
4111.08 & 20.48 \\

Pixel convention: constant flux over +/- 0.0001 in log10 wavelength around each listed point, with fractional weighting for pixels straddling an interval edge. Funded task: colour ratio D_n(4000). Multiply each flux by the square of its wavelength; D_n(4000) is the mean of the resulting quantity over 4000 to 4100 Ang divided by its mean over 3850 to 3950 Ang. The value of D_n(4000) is 1.65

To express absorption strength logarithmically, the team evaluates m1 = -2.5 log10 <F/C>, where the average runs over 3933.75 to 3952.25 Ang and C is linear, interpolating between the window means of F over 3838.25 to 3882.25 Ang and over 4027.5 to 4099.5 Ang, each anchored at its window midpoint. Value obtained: 0.44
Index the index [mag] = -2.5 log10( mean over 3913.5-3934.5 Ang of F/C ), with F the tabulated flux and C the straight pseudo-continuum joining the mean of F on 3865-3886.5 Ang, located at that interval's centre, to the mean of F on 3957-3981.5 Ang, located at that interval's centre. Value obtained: 0.198 mag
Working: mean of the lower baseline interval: 14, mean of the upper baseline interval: 11.4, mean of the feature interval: 10.6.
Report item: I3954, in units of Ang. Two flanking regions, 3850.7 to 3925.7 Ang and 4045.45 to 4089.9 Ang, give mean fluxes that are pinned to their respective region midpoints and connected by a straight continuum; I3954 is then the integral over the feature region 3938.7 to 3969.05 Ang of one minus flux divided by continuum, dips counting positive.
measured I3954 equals 7.6 Ang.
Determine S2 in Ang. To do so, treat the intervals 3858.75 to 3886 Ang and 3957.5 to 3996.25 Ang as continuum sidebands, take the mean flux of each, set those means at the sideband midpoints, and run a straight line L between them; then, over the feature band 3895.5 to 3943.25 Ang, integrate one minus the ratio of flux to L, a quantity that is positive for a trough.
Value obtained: 7.3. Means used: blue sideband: 14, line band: 11.9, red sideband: 14.1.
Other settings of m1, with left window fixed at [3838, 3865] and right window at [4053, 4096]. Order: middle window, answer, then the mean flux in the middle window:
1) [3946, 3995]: 0.18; 14.3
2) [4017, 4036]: -0.07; 19.6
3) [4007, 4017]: -0.15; 20.6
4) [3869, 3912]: 0.04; 14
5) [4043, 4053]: 0.02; 18.7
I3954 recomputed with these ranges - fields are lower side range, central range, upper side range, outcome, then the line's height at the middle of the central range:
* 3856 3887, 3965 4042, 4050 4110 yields -0.8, 17.4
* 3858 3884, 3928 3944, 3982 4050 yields 9.7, 16.3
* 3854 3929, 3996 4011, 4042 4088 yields -1.7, 17.3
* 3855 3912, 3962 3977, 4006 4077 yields 7.3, 17.1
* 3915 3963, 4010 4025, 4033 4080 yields -3.3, 16.6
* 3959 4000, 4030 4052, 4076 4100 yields -1.7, 17.7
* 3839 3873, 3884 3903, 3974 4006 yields 1.2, 15.1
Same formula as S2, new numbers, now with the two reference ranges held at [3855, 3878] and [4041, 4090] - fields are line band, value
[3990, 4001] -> -0.97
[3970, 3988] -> 2.15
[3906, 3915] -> -0.63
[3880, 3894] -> 1.07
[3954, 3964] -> 1.84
